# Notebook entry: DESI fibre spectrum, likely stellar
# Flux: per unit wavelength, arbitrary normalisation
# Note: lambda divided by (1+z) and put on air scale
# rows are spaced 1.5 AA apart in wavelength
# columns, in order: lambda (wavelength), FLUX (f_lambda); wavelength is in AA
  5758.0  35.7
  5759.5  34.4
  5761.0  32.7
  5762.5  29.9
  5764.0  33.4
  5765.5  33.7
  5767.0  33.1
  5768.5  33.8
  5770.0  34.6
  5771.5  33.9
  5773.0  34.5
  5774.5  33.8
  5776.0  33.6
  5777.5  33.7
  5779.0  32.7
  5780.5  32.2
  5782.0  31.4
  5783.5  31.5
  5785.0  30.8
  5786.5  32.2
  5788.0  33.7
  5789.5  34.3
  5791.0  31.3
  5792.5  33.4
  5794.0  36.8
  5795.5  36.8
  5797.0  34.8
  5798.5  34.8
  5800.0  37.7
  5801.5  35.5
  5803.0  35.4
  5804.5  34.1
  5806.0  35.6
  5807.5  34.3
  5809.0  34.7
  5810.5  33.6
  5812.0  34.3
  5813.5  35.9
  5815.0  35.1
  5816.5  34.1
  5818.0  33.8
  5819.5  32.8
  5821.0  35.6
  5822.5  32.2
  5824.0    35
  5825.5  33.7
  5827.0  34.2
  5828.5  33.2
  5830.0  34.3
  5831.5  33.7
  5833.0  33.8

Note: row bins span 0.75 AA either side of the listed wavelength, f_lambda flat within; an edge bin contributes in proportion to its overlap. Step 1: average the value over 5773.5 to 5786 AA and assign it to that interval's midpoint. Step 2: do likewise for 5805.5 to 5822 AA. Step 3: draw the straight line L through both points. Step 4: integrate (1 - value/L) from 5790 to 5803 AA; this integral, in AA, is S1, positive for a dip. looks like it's -0.6 AA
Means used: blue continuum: 32.5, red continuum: 34.5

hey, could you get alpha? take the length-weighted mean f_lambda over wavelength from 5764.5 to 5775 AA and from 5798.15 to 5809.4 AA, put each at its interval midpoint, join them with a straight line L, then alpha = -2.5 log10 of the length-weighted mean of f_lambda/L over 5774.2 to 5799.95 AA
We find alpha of 0.04 mag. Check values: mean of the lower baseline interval 33.9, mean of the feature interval 33.5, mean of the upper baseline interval 35.3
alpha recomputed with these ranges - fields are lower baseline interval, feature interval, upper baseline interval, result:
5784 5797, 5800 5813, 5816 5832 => -0.035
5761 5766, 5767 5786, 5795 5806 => 0.013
